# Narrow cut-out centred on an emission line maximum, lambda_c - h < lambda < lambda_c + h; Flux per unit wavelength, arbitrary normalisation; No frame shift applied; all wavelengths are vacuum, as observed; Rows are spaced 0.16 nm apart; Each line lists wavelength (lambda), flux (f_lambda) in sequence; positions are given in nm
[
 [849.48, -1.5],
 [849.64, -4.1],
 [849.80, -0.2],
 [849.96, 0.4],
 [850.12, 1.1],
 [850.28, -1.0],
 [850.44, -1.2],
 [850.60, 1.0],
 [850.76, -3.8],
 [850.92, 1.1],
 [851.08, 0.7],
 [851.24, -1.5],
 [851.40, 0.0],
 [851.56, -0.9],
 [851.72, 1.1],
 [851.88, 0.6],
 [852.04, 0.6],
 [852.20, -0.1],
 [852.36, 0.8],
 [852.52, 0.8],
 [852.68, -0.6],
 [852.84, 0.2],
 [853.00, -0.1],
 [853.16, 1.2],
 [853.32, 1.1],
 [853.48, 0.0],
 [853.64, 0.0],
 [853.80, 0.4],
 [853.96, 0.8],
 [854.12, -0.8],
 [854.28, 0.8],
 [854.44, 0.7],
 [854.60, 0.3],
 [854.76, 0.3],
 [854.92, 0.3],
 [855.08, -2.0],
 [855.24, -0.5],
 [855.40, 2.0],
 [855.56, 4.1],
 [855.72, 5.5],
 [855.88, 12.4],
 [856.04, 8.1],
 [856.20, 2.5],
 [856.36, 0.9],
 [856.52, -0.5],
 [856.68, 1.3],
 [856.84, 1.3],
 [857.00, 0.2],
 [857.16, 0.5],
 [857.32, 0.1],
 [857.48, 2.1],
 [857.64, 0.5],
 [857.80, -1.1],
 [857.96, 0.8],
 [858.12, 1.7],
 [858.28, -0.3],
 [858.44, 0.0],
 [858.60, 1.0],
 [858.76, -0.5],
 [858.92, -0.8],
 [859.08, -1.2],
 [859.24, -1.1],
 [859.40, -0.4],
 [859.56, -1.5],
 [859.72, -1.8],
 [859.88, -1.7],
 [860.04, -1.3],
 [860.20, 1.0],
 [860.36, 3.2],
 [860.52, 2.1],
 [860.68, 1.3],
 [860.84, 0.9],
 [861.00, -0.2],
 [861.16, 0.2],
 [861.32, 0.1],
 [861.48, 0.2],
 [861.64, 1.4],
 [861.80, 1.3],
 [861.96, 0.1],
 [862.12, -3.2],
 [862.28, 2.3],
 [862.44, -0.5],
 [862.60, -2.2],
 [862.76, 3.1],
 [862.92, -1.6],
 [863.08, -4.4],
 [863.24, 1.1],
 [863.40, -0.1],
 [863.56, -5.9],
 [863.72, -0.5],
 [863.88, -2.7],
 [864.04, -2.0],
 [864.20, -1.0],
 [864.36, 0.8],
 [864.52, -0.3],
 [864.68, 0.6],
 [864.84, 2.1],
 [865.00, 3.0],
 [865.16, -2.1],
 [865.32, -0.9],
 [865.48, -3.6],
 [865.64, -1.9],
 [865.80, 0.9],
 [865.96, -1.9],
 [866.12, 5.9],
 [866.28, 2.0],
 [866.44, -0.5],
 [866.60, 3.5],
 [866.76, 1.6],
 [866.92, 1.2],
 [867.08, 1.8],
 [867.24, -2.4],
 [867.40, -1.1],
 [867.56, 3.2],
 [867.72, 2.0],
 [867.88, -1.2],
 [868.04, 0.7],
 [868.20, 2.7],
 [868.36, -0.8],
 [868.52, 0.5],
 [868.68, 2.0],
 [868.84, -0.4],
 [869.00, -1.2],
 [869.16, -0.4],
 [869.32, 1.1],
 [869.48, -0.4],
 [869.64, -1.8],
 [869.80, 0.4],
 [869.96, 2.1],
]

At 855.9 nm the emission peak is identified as H-gamma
